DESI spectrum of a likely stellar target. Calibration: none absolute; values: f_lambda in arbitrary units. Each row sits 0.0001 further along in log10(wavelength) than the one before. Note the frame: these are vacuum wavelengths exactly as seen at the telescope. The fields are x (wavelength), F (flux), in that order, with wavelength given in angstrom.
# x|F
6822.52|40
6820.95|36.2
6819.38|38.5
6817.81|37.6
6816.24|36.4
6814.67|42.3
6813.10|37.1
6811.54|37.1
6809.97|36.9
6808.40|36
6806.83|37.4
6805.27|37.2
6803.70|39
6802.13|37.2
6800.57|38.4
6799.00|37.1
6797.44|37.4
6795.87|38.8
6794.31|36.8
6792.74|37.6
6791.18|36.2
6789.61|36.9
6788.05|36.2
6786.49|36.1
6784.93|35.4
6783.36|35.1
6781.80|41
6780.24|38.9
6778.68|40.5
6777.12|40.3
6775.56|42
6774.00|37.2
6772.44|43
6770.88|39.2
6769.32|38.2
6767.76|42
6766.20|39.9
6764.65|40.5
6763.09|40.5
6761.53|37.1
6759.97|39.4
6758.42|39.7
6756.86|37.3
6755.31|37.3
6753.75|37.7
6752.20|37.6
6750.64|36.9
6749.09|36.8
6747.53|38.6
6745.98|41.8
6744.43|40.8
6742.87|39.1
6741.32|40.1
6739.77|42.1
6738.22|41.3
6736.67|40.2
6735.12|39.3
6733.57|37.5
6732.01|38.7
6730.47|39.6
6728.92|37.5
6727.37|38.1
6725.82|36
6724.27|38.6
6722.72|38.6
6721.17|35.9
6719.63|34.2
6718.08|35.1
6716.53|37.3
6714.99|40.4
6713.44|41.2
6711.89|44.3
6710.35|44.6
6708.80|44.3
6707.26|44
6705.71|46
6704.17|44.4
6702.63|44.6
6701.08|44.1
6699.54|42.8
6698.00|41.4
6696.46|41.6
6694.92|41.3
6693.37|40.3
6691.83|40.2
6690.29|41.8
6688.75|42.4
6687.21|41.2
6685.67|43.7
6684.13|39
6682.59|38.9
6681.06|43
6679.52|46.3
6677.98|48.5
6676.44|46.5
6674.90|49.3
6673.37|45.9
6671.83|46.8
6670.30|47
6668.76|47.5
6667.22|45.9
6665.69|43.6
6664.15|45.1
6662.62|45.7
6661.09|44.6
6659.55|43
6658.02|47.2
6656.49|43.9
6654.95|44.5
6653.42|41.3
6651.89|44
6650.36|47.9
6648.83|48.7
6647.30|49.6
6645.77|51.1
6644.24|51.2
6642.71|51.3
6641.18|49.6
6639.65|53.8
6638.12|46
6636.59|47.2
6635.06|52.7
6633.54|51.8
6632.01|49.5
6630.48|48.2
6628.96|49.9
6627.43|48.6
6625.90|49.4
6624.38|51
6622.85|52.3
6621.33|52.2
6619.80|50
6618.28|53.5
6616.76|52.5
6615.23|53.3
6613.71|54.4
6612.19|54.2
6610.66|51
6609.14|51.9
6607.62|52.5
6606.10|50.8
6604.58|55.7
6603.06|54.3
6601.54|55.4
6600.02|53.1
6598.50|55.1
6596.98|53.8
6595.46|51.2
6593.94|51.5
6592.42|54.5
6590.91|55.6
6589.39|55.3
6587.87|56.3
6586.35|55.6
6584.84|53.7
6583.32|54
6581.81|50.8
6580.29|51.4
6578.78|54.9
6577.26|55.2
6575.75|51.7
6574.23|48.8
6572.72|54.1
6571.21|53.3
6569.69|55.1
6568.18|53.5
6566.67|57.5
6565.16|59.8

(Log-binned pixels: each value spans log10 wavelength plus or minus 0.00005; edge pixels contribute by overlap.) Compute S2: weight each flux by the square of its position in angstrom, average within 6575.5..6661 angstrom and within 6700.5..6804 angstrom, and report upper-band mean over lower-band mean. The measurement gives 0.80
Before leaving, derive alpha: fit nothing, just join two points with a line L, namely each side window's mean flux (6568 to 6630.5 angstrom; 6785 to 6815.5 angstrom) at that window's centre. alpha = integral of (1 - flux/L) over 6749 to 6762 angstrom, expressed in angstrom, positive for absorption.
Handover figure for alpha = 1.0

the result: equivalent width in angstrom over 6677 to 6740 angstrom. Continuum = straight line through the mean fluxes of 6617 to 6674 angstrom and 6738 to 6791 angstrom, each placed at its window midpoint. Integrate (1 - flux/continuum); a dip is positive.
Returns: 3.38 angstrom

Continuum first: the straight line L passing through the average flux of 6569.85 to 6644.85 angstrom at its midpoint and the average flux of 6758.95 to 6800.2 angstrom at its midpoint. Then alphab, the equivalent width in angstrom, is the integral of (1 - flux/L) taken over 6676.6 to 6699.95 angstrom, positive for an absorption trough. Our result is 1.8 angstrom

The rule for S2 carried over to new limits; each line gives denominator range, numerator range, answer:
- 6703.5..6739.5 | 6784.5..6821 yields 0.96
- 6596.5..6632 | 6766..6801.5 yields 0.77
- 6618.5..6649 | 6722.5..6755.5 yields 0.80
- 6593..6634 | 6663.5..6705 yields 0.86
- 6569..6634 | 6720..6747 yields 0.77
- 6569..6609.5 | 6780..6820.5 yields 0.74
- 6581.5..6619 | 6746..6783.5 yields 0.77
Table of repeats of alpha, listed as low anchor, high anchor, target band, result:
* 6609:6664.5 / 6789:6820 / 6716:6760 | 4.0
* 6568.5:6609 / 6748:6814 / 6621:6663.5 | 0.8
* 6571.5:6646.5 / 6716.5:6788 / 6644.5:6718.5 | 2.1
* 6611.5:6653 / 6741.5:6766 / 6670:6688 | 0.5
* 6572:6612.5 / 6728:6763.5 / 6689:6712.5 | 0.1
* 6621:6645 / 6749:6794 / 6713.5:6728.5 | 1.9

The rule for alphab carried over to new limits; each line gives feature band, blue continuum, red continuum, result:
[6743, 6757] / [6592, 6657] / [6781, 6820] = 0.98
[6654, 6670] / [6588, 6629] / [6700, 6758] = 0.65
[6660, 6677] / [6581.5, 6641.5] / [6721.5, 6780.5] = 0.30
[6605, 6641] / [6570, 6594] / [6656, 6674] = -1.12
